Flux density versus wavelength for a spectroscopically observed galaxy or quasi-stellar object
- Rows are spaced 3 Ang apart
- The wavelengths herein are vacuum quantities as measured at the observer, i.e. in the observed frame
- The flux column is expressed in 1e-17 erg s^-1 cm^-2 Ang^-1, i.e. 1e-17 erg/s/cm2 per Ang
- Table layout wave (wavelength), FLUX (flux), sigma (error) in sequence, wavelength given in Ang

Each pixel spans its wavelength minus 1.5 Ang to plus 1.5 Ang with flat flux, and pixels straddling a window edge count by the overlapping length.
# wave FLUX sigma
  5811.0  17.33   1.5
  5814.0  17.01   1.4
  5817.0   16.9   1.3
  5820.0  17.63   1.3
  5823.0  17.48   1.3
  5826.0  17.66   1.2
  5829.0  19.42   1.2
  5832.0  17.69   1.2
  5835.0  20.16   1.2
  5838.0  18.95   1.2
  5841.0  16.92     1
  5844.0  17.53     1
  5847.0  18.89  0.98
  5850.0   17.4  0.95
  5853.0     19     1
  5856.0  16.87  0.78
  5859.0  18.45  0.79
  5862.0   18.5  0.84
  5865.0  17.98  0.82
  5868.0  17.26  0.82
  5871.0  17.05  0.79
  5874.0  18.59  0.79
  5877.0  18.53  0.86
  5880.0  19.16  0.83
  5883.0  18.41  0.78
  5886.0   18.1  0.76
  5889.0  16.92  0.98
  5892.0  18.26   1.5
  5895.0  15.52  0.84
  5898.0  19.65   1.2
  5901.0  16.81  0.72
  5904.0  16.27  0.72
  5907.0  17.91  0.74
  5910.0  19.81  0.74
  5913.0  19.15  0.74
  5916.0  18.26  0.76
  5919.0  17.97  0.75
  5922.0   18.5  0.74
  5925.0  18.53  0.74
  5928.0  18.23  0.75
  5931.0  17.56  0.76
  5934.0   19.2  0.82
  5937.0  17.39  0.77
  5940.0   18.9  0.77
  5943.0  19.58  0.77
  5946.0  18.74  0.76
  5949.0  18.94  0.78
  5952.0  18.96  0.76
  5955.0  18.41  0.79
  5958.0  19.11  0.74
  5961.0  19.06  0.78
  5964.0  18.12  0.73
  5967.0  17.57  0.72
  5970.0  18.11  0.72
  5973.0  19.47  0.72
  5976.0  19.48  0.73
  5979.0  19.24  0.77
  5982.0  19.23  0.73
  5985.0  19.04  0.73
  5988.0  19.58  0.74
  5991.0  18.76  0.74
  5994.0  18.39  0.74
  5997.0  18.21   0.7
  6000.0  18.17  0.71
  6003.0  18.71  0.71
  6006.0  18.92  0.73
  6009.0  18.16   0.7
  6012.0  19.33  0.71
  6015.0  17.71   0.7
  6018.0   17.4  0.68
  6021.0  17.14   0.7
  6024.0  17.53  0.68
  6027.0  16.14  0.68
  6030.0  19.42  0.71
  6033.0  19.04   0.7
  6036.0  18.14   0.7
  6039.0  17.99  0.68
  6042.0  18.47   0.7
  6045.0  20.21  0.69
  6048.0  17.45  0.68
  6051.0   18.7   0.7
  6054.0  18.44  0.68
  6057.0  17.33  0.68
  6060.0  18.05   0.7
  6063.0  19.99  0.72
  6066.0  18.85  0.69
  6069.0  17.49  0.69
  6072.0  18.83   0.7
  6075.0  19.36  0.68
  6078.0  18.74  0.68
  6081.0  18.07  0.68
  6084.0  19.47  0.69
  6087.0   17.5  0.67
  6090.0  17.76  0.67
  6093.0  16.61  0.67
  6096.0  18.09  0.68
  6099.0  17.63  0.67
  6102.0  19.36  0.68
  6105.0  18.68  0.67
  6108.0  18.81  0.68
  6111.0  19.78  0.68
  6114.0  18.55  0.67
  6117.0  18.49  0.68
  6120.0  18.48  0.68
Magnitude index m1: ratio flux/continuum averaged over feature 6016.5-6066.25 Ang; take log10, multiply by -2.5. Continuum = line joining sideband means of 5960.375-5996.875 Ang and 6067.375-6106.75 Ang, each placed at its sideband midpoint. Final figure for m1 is 0.02 mag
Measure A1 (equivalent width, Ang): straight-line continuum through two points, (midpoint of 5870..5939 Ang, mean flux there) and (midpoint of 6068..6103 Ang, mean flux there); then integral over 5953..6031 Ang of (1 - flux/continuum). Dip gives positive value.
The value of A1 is -1.3 Ang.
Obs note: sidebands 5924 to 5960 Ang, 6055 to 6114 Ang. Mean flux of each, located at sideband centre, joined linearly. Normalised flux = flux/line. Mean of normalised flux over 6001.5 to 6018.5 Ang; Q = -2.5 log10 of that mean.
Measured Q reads 0.01 mag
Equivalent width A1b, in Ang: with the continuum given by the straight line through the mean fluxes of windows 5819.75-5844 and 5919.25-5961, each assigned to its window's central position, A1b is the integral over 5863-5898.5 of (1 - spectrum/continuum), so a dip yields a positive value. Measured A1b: 0.9 Ang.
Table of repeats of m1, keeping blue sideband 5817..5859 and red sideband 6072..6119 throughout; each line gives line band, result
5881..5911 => 0.03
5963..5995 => -0.03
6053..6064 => 0.00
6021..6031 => 0.05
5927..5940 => 0.00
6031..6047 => -0.02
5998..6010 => -0.01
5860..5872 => 0.02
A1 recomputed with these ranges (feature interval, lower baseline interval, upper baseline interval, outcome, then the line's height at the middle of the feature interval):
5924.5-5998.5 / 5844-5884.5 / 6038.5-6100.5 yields -2.0 Ang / 18.2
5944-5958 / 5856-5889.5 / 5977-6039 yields -0.4 Ang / 18.3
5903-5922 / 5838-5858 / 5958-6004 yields 0.0 Ang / 18.3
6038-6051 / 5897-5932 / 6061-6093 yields -0.1 Ang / 18.4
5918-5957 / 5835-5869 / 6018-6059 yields -1.0 Ang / 18.1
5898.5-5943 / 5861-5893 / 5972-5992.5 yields 0.7 Ang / 18.6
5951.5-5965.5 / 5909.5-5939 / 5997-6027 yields -0.3 Ang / 18.3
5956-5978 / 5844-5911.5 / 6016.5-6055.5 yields -0.8 Ang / 18.1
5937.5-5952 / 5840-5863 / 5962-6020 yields -0.4 Ang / 18.4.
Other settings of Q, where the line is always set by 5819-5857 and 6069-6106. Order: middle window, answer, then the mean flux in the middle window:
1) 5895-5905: 0.052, 17.3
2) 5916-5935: -0.006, 18.3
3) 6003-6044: 0.006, 18.2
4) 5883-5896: 0.047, 17.4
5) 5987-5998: -0.028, 18.7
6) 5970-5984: -0.057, 19.2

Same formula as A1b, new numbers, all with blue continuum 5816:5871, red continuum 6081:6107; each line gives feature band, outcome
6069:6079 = -0.3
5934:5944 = -0.3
